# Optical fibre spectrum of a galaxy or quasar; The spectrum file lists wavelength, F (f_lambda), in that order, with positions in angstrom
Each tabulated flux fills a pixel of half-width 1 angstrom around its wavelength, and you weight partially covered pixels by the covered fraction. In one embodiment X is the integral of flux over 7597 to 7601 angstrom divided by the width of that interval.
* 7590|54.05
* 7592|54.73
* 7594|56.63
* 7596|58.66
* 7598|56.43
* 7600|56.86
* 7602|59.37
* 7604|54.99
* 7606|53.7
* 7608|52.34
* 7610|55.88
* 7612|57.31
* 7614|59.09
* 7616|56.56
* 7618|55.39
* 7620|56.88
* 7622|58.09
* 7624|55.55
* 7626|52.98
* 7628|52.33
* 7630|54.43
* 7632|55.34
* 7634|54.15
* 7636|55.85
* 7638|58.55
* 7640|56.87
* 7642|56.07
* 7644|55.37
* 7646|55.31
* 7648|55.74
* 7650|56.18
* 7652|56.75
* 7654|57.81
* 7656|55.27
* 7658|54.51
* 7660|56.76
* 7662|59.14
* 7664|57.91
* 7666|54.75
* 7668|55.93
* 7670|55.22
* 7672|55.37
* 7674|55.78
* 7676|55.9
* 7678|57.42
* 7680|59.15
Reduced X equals 56.6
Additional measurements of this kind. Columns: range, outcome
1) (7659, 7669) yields 56.9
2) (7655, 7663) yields 56.4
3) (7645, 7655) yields 56.4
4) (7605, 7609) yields 53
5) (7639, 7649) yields 55.9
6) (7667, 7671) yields 55.6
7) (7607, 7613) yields 55.2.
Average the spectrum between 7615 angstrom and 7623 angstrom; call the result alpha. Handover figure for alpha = 56.7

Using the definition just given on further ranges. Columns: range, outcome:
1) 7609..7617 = 57.2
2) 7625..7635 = 53.8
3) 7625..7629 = 52.7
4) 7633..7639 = 56.2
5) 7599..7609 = 55.5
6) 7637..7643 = 57.2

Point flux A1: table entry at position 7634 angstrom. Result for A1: 54.15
